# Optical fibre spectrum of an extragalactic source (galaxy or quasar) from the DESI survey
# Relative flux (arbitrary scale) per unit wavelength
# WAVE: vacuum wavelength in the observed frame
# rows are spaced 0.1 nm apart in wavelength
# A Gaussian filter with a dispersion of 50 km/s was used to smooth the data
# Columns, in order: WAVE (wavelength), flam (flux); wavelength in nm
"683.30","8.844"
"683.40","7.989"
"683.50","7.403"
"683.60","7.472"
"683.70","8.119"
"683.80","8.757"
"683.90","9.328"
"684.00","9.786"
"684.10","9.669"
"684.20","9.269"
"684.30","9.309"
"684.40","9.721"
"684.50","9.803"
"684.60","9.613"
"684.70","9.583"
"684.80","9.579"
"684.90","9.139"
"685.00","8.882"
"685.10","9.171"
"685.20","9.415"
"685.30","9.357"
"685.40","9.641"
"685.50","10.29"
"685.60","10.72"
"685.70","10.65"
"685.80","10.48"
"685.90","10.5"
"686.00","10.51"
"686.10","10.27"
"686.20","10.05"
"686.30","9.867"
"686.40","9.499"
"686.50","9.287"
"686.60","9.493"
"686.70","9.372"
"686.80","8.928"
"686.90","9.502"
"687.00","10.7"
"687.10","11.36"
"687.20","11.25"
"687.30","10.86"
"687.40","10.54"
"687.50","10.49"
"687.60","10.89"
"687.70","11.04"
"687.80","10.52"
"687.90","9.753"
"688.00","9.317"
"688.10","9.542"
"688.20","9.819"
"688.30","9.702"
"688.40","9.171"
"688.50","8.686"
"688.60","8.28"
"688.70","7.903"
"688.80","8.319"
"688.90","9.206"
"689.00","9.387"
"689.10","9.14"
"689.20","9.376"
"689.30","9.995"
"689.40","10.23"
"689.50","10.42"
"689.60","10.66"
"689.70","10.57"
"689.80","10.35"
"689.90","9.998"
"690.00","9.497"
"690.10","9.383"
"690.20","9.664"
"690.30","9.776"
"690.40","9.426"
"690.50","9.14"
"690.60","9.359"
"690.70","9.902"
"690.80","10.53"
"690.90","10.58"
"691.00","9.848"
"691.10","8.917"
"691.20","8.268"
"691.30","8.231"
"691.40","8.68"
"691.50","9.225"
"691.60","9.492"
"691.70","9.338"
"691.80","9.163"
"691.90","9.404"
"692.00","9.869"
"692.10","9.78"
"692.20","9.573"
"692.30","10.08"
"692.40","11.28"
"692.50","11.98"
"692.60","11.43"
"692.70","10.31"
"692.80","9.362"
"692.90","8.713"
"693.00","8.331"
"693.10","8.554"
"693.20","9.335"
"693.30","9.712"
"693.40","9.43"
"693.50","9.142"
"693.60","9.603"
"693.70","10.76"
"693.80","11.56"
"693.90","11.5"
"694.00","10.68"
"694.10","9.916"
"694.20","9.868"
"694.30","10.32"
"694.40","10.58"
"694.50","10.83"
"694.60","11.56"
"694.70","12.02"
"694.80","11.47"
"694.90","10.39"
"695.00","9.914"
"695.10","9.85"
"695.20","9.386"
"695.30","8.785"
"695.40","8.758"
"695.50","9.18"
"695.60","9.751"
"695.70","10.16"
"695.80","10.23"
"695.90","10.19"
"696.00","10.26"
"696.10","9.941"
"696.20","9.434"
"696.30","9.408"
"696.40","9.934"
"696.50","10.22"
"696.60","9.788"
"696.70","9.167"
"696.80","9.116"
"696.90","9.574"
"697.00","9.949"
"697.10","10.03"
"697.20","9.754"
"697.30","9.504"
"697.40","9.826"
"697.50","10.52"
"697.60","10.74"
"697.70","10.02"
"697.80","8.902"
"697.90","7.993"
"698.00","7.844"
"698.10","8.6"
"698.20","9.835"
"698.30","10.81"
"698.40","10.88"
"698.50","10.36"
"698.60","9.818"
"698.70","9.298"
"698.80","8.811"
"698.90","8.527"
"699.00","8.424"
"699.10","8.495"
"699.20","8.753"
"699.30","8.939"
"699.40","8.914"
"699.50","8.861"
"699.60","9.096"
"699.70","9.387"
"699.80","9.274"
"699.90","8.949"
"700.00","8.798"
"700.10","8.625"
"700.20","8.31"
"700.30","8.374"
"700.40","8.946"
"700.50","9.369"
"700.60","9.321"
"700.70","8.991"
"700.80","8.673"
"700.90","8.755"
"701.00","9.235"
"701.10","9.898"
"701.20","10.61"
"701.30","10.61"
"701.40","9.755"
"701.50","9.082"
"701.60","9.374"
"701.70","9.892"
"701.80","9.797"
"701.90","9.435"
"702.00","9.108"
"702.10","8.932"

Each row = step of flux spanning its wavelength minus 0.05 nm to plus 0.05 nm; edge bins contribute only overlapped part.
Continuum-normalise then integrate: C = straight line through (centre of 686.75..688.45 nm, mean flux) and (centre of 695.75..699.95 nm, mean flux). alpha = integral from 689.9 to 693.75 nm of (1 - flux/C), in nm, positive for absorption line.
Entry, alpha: 0.11 nm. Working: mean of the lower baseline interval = 10.2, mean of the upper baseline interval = 9.49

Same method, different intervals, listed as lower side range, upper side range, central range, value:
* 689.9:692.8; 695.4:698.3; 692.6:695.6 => -0.103 nm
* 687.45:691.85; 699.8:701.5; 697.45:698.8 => -0.050 nm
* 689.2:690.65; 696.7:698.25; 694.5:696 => -0.087 nm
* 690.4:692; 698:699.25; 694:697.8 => -0.272 nm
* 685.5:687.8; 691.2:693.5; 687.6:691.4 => 0.136 nm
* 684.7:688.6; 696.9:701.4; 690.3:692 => 0.059 nm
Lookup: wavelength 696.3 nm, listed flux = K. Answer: 9.408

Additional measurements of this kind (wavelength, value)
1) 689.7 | 10.57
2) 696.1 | 9.941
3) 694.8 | 11.47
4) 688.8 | 8.319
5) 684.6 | 9.613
